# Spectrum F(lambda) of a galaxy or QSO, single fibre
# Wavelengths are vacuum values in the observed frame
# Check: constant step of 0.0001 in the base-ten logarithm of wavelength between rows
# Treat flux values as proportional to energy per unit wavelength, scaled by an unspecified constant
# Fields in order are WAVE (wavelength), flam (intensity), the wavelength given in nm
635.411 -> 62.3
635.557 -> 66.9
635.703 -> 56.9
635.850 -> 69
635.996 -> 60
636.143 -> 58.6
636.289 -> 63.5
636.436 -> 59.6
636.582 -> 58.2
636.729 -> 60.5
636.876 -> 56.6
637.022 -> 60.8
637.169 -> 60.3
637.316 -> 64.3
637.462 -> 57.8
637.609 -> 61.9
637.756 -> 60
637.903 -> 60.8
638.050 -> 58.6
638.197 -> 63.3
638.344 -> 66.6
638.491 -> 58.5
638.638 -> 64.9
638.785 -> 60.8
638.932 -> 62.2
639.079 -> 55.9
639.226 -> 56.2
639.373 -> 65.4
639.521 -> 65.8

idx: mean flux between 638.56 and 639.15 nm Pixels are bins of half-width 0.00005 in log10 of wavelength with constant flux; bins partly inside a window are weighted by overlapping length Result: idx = 61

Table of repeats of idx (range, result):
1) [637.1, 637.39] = 62.4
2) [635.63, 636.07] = 61.9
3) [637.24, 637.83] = 61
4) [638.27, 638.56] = 62.6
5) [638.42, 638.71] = 61.7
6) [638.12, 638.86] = 62.8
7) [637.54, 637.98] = 60.8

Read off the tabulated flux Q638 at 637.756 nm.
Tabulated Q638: 60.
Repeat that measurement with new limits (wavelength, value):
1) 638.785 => 60.8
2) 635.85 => 69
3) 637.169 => 60.3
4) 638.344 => 66.6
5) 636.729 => 60.5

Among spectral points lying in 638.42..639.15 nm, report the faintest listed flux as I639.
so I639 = 55.9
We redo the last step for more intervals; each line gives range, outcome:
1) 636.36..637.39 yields 56.6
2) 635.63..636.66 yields 56.9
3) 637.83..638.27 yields 58.6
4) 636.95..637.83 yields 57.8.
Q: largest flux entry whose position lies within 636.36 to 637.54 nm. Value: 64.3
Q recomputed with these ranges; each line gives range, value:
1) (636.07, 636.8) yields 63.5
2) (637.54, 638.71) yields 66.6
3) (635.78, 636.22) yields 69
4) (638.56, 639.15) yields 64.9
